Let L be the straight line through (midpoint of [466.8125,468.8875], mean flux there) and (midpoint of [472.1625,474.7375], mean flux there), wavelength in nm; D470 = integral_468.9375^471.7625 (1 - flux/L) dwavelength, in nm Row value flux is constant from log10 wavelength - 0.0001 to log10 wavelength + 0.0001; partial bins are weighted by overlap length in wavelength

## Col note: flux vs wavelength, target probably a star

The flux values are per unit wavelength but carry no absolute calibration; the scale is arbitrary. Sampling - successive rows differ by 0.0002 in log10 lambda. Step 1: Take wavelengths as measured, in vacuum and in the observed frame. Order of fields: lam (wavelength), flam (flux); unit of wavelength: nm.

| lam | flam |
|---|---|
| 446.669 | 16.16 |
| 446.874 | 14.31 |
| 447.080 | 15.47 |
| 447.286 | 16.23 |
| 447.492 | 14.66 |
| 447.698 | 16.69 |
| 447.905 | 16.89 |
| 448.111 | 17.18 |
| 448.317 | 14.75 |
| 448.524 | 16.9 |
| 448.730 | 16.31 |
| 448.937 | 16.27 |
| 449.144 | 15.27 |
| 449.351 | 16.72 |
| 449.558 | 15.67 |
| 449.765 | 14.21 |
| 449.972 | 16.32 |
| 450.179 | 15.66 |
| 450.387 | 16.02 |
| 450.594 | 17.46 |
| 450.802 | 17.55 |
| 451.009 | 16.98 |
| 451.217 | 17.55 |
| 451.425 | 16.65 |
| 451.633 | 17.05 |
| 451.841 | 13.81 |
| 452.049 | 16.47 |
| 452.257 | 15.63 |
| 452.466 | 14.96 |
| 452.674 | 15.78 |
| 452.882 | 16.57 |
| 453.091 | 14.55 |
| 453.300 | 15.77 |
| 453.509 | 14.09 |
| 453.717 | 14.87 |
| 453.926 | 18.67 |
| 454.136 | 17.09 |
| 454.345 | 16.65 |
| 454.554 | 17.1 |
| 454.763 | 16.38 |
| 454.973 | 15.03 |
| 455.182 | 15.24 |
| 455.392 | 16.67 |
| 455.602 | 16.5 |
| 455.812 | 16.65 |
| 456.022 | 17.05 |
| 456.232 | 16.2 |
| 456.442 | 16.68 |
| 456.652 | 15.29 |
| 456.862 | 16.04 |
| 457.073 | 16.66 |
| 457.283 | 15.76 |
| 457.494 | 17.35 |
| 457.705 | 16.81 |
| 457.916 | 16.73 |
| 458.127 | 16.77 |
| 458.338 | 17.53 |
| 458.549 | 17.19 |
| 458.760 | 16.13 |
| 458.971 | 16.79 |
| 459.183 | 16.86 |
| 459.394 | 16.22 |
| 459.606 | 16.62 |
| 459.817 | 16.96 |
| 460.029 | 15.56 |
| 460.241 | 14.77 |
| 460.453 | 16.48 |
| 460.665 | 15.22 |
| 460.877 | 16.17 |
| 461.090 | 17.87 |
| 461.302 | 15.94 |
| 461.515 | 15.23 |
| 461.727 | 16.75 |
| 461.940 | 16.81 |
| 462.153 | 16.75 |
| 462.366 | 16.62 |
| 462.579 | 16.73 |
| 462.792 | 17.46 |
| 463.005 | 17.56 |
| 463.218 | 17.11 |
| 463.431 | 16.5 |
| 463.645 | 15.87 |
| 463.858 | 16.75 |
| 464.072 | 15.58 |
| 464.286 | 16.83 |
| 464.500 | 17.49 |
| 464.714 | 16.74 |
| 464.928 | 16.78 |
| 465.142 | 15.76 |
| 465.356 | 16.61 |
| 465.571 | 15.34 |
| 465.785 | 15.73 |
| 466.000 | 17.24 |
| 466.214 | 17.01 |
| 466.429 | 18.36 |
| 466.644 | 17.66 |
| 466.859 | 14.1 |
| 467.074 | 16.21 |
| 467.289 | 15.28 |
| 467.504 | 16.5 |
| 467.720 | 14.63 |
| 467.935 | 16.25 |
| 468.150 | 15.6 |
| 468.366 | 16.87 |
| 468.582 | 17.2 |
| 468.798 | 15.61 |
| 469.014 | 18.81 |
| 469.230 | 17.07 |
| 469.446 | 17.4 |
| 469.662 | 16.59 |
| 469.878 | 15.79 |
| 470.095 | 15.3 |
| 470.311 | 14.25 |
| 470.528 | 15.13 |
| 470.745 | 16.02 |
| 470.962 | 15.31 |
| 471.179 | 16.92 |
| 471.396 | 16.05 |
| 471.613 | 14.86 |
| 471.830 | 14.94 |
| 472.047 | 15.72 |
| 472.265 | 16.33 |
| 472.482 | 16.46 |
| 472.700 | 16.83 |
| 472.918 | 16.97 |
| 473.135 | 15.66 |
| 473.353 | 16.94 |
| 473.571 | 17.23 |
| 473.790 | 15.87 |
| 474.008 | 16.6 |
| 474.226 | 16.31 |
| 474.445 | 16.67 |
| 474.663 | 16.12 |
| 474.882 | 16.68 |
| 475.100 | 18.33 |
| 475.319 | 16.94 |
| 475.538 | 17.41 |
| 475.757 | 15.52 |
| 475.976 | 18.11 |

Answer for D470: 0.02 nm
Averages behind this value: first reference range 15.9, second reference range 16.5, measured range 16.1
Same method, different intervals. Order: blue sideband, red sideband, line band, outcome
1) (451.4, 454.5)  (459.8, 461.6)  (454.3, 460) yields -0.20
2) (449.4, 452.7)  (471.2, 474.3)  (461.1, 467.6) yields -0.14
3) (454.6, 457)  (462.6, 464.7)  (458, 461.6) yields 0.02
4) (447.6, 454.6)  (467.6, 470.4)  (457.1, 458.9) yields -0.06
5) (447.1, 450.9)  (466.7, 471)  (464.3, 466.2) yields -0.05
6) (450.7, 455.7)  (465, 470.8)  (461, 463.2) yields -0.08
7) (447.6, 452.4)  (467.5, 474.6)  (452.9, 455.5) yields 0.03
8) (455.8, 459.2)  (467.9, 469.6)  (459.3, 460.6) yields 0.05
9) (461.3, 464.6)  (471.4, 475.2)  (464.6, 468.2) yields 0.07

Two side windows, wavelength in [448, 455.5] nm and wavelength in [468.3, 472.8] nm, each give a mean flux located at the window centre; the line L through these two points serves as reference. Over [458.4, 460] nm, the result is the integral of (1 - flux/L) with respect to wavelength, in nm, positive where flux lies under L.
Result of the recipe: -0.052 nm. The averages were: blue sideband 16.1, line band 16.7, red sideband 16.2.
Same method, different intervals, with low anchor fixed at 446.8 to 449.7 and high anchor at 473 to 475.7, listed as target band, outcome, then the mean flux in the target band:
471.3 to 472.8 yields 0.07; 15.9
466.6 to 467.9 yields 0.07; 15.7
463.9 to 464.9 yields -0.02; 16.7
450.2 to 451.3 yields -0.07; 17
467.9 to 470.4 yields 0.02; 16.4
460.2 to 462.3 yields 0.01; 16.2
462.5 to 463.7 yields -0.04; 16.9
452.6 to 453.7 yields 0.05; 15.3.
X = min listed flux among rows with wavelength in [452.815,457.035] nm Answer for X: 14.09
